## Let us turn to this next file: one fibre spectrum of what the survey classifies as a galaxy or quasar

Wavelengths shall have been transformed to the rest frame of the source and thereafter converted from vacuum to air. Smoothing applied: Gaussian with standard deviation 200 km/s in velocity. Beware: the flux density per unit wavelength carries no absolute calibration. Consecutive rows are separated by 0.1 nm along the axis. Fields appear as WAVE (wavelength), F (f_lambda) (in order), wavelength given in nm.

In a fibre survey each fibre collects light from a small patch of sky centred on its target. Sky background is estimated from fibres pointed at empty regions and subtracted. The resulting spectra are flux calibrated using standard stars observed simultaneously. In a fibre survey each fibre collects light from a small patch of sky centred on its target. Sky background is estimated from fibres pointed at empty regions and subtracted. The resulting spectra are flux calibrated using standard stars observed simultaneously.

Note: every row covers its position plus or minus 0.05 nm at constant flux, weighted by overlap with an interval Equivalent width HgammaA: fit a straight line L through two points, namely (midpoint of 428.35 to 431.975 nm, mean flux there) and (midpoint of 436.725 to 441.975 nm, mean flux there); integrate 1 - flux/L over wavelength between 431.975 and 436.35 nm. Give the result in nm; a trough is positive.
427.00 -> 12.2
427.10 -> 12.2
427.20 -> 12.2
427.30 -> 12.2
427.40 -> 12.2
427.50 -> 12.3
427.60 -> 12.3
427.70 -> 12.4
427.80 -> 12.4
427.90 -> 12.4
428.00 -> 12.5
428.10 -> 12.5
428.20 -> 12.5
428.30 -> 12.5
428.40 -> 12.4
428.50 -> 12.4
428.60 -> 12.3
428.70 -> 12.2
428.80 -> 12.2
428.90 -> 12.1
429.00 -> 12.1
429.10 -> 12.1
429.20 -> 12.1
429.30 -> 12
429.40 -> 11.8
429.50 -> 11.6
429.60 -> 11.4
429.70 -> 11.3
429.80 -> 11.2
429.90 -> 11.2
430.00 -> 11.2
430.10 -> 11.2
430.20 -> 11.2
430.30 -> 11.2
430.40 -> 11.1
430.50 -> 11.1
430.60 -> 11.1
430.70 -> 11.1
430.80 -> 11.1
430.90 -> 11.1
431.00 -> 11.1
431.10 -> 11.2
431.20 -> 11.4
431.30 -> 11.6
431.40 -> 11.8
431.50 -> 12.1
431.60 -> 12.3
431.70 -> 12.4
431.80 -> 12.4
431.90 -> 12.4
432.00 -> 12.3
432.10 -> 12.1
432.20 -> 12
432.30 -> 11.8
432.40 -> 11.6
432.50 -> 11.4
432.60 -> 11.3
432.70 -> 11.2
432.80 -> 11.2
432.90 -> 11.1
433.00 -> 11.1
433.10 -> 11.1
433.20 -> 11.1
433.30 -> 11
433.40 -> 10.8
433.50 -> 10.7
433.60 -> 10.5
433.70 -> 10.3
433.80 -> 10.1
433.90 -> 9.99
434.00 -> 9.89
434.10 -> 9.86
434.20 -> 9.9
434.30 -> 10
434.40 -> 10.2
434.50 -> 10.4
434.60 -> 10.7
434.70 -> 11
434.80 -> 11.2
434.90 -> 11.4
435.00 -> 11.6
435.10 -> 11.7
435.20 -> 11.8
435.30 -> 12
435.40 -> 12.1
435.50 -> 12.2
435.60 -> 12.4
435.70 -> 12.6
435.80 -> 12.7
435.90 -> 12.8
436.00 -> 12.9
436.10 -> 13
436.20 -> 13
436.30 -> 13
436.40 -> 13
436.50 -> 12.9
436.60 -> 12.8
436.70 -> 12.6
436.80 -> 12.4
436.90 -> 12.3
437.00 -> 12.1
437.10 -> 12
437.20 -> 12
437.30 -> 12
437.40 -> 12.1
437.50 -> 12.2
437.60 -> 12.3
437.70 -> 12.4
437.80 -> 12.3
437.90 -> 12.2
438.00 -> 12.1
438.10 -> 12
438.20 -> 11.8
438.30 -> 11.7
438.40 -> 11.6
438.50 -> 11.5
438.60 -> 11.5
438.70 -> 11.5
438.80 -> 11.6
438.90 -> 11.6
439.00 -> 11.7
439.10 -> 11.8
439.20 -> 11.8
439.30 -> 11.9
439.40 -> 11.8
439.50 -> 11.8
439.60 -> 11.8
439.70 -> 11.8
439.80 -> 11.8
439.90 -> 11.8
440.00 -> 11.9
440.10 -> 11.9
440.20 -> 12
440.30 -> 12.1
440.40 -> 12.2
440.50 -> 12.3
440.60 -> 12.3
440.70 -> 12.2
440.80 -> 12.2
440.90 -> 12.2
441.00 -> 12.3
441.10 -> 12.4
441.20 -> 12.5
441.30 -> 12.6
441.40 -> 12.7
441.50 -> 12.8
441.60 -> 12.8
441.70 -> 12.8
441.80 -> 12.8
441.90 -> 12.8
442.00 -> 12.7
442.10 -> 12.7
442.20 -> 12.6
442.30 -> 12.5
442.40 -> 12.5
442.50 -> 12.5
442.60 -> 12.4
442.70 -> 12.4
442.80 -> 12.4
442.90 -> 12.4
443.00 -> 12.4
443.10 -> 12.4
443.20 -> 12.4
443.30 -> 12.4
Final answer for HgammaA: 0.18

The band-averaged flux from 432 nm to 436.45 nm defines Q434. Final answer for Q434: 11.4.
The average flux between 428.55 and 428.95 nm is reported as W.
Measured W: 12.2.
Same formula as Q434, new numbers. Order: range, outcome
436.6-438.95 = 12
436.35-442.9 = 12.2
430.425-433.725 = 11.4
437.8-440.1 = 11.8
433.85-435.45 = 10.9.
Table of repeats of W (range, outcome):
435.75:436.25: 12.9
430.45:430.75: 11.1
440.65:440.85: 12.2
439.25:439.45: 11.9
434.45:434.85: 10.8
